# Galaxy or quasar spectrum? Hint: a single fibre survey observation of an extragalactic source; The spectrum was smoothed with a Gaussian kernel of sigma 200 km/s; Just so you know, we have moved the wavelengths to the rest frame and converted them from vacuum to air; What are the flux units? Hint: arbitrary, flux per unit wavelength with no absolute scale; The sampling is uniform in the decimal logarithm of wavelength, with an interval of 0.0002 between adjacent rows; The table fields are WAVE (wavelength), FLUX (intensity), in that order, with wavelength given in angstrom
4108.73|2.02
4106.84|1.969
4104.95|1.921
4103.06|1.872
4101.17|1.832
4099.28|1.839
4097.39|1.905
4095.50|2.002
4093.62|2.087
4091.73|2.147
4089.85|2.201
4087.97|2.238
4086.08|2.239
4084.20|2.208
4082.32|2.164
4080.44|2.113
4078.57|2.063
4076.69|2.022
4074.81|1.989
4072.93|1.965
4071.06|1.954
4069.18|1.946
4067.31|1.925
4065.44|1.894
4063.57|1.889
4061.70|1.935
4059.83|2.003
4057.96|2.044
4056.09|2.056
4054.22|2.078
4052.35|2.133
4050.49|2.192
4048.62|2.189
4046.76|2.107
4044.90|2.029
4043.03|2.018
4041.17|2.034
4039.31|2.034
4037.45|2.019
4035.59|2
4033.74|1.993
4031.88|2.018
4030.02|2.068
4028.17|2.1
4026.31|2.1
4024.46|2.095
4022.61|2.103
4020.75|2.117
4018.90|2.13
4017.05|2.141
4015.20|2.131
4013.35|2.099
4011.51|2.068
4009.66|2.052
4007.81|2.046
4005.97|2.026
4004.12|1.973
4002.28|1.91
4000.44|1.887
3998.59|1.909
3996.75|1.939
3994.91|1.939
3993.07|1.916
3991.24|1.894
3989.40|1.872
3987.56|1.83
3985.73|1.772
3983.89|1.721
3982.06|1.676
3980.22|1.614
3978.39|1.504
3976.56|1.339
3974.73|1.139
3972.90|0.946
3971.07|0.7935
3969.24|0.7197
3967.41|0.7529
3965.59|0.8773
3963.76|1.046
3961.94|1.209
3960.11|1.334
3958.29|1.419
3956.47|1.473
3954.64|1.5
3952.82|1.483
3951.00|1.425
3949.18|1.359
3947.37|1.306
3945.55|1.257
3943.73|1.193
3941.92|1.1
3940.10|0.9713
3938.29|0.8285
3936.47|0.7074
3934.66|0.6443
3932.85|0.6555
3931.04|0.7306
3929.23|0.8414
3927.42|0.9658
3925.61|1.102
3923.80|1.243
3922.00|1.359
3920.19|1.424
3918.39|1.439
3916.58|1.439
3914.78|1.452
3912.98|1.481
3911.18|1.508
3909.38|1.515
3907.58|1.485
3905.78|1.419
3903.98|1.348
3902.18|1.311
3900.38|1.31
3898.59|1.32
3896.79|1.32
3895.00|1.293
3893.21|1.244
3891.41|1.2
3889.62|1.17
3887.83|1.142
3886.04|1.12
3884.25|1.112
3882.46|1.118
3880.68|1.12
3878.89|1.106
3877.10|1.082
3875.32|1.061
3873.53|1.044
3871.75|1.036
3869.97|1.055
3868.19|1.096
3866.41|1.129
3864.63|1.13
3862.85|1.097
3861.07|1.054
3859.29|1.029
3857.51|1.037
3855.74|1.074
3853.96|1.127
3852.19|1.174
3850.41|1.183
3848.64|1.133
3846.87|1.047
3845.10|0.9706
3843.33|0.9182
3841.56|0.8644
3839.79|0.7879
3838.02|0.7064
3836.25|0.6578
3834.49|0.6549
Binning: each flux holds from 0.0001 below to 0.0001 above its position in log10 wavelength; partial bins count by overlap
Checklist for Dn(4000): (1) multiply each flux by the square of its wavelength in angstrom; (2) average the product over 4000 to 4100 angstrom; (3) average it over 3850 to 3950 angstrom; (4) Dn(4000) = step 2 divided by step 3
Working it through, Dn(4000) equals 1.9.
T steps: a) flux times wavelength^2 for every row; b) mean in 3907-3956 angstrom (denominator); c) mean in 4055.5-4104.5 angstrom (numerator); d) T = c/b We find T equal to 1.8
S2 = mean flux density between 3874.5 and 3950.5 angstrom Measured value 1.19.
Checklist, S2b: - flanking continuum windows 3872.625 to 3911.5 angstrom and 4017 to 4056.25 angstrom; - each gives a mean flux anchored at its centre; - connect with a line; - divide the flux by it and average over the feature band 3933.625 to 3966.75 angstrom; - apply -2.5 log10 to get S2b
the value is 0.33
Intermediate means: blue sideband 1.24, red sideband 2.08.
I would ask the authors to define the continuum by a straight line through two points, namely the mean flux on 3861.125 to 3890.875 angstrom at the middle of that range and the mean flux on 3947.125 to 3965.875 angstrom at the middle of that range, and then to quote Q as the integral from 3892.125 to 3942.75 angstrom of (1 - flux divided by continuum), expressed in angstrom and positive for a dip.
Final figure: 0.6 angstrom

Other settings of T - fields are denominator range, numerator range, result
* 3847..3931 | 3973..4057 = 1.73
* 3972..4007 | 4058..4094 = 1.24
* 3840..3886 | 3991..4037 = 2.05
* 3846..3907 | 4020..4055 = 1.95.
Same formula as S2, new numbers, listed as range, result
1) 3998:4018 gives 2.02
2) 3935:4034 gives 1.6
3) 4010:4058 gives 2.08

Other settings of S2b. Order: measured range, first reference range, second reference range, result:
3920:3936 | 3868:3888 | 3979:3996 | 0.40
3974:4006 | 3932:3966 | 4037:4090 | -0.19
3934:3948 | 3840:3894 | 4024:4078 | 0.42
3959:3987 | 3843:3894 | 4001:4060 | 0.36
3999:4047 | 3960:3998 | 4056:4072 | -0.20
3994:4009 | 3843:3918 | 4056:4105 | -0.16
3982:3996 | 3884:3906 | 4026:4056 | -0.04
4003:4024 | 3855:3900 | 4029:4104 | -0.17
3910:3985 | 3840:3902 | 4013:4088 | 0.25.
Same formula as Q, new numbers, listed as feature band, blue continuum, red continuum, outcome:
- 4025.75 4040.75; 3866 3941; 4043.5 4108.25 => -1.8 angstrom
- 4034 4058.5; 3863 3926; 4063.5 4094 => -1.9 angstrom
